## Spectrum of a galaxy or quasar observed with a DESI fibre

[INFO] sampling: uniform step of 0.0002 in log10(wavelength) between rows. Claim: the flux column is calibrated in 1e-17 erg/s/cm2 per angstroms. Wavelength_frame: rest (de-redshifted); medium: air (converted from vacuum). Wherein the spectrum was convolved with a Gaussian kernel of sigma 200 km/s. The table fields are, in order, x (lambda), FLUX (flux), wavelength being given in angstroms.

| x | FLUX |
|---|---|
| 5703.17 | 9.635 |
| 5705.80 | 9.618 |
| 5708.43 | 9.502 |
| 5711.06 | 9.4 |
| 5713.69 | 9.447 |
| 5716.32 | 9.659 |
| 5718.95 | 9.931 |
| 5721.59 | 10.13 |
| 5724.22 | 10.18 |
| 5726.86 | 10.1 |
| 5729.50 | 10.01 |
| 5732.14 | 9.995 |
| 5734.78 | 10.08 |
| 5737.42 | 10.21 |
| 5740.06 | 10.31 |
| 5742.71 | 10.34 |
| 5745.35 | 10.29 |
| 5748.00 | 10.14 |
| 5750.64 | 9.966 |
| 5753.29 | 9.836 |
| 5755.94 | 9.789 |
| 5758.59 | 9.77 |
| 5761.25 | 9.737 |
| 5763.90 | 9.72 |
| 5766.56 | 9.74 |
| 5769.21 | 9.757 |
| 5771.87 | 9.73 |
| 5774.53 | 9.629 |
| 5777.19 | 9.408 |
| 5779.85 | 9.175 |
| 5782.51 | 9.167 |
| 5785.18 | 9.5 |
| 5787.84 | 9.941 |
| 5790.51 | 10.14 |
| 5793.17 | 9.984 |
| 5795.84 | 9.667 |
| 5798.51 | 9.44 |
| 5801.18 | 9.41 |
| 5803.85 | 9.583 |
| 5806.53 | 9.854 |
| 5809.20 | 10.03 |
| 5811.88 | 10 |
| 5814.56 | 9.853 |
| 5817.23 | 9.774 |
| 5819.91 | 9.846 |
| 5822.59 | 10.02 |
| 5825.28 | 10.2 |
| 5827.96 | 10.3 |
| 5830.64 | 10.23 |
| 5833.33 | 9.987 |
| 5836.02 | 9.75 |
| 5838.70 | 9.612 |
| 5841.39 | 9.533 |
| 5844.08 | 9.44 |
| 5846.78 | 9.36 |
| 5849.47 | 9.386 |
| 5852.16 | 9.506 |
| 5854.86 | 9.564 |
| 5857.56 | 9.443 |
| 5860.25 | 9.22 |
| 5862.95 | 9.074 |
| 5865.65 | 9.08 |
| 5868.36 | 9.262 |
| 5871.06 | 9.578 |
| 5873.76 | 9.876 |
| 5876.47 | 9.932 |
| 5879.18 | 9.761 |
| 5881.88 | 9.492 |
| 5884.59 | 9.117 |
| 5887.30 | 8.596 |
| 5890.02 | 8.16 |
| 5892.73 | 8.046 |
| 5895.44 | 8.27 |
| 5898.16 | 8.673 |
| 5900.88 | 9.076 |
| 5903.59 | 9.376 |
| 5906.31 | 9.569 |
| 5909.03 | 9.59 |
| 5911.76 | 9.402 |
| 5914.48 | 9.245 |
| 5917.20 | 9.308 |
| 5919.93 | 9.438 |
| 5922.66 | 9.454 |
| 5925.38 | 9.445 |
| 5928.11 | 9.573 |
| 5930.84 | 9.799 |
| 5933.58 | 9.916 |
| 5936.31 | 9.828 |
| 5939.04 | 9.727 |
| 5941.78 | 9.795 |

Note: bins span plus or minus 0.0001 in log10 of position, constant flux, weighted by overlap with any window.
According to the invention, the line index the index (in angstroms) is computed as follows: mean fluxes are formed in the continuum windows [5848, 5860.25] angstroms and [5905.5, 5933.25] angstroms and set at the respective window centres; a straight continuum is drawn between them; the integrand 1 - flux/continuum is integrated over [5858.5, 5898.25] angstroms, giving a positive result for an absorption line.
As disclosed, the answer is 1.6 angstroms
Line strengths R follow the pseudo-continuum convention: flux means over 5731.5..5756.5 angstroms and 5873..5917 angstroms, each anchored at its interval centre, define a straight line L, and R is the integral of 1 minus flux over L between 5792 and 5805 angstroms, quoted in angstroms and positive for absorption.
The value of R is 0.19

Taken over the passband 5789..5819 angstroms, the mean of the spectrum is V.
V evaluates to 9.8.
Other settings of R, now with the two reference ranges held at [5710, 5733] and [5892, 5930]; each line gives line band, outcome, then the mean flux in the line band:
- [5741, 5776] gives -0.5 angstroms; 9.88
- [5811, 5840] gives -1.4 angstroms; 9.96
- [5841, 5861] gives 0.0 angstroms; 9.43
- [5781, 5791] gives 0.0 angstroms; 9.64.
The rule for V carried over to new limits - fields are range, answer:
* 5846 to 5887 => 9.42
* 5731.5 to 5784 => 9.84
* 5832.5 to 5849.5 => 9.58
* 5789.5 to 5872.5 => 9.68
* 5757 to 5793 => 9.66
